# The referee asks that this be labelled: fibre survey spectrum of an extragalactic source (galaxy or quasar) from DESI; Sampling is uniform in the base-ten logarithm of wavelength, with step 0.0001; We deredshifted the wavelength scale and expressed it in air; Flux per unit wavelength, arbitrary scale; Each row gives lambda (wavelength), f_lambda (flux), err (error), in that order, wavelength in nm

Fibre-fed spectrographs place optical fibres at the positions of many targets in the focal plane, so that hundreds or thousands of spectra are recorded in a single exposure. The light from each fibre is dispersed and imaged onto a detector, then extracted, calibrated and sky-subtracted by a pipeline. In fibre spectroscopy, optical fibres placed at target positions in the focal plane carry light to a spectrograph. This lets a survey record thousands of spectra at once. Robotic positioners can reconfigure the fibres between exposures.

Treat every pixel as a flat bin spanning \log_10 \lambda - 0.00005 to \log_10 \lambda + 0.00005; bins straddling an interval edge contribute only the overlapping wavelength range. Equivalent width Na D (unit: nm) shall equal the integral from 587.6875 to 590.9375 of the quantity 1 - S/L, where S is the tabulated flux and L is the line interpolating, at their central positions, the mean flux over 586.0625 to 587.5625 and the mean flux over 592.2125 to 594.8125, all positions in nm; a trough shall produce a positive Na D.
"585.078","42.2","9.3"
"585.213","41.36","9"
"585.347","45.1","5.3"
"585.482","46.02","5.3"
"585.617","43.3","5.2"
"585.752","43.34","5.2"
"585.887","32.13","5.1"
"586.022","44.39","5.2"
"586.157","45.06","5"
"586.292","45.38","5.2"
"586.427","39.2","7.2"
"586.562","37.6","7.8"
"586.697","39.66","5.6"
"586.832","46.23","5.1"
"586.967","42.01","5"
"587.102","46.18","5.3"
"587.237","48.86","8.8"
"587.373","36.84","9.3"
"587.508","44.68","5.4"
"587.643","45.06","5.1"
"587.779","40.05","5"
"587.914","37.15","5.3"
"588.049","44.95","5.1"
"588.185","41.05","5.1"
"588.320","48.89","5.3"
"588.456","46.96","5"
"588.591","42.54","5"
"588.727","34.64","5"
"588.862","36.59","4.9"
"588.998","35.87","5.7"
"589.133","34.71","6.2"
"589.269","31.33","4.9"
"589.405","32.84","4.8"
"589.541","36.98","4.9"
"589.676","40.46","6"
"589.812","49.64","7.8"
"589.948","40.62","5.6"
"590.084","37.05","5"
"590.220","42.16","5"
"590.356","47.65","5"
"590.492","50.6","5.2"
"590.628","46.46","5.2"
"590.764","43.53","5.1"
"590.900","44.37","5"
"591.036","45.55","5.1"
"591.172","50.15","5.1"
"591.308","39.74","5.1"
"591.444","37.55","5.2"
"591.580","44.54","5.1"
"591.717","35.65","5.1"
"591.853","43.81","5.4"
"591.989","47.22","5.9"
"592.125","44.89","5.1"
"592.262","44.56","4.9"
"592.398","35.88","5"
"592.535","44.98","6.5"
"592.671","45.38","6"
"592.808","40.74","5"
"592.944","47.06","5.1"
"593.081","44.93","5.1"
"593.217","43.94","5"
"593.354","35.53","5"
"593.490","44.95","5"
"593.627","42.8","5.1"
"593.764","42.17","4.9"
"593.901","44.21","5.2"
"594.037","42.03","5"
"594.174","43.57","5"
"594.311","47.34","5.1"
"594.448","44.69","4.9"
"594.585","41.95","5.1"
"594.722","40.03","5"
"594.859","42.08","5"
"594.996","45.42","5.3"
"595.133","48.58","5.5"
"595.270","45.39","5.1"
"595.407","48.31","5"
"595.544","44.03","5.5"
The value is 0.14 nm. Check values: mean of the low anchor 42.9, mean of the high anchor 43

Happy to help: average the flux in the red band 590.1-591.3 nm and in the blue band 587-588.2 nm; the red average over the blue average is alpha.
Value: 1.07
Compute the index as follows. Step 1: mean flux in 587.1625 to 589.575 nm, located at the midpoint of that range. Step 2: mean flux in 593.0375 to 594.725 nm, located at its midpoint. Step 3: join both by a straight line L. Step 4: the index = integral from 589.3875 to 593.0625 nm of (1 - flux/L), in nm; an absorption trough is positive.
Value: -0.14 nm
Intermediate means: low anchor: 40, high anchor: 43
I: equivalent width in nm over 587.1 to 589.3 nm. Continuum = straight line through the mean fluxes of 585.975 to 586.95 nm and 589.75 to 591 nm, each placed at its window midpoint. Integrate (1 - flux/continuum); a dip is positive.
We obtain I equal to 0.124 nm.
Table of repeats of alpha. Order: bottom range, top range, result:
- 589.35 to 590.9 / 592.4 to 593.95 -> 1.01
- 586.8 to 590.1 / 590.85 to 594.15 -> 1.05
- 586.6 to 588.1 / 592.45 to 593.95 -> 1.01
